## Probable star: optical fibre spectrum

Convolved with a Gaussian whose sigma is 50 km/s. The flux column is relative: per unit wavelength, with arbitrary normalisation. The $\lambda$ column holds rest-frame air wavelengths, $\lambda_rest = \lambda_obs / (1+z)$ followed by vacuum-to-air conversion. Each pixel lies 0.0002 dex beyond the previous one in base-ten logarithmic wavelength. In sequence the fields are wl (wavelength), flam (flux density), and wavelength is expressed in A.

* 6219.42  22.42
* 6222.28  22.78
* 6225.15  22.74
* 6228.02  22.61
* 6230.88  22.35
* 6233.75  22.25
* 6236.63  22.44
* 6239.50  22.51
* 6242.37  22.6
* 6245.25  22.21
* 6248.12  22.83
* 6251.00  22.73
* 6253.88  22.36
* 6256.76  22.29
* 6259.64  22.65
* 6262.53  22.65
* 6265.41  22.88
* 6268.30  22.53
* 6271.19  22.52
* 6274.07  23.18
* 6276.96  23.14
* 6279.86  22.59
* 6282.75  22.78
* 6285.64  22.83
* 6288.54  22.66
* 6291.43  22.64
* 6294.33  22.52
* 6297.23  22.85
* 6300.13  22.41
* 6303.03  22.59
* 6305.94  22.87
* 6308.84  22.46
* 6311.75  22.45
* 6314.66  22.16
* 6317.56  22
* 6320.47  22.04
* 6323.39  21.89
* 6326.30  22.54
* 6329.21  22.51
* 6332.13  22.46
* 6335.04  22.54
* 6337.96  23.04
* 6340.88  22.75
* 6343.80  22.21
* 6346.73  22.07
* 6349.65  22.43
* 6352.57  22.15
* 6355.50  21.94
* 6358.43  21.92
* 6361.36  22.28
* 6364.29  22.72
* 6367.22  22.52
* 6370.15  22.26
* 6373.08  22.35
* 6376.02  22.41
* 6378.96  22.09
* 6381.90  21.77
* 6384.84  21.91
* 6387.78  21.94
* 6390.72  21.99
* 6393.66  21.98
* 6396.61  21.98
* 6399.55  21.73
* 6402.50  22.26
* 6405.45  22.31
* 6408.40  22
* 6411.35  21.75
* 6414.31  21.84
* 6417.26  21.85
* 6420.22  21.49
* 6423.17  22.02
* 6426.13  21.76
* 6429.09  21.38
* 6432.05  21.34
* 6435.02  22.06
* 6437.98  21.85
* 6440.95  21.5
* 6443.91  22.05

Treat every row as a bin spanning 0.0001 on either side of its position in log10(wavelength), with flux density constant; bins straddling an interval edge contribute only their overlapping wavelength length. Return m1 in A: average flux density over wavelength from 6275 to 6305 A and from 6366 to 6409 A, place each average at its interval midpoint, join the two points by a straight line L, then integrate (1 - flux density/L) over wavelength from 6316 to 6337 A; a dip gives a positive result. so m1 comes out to 0.2 A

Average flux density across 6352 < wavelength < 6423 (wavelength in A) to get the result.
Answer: 22.1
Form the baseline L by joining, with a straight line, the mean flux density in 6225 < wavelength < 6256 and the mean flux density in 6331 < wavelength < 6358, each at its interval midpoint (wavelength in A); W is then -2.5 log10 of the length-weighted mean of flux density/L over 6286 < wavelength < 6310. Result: -0.01 mag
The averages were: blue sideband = 22.5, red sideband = 22.4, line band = 22.6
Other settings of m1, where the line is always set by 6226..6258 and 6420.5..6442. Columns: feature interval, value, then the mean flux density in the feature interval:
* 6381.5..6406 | -0.15 A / 22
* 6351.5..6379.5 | -0.39 A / 22.3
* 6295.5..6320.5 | -0.27 A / 22.5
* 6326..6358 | -0.49 A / 22.4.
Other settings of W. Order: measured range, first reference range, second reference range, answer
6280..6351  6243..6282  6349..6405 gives -0.004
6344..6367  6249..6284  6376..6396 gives -0.003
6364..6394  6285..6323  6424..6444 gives -0.007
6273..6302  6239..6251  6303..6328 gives -0.016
